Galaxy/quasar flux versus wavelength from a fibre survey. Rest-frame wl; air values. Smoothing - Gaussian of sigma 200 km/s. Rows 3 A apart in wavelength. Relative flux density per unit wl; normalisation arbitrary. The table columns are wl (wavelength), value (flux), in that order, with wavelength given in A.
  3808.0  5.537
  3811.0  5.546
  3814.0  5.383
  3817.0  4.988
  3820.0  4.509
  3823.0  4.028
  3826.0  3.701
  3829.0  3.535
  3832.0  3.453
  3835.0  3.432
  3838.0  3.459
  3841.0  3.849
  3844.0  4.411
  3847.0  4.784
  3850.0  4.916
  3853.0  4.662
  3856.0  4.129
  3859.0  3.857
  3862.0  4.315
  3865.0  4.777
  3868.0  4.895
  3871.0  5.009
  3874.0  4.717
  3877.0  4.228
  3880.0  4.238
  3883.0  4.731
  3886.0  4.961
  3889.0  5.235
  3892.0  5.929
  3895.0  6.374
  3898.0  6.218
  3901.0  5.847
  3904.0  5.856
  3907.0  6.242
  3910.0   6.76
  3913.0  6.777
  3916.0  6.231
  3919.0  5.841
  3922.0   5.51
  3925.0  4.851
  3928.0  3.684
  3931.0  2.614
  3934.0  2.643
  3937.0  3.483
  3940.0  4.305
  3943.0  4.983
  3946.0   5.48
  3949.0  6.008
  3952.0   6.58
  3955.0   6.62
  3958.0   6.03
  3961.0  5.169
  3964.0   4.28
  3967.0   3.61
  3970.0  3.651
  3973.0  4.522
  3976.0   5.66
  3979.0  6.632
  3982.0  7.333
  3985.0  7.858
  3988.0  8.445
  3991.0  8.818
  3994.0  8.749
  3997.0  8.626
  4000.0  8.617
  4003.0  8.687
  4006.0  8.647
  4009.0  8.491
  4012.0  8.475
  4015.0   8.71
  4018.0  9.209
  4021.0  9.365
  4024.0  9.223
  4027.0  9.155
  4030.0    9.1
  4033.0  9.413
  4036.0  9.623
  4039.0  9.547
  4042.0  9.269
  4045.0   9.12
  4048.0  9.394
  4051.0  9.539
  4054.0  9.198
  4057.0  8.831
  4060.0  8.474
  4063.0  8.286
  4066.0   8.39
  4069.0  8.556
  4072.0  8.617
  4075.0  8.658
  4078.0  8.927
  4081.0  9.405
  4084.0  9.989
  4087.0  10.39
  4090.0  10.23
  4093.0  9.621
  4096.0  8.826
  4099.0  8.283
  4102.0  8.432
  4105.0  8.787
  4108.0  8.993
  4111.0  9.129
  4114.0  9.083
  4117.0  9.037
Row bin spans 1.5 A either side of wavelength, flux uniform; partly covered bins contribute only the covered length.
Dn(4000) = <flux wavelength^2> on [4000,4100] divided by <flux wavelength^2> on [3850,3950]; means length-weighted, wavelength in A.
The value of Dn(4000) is 1.96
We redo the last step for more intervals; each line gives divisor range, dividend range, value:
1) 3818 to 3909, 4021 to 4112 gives 2.15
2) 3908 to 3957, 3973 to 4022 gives 1.63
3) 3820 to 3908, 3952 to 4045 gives 1.77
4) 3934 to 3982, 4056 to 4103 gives 1.87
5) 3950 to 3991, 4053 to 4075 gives 1.51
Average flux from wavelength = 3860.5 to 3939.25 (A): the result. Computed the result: 5.07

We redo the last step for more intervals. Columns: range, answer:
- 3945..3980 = 5.33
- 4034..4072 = 9.01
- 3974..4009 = 7.98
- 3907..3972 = 5.03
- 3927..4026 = 6.55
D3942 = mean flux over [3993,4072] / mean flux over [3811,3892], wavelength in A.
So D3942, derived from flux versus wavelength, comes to 2.01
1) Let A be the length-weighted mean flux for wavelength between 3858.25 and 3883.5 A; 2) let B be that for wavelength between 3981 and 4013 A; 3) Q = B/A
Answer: 1.9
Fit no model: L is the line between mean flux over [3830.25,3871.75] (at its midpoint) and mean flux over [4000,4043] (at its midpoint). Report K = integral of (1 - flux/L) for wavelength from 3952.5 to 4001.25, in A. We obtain 8.2 A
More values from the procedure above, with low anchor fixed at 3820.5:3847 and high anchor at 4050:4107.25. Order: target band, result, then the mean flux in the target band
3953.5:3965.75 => 1.88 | 5.49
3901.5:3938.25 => 3.37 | 5.07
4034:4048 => -2.00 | 9.39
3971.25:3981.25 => 1.71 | 5.69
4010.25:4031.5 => -3.37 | 9.03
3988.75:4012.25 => -4.10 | 8.64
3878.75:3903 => -1.99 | 5.46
